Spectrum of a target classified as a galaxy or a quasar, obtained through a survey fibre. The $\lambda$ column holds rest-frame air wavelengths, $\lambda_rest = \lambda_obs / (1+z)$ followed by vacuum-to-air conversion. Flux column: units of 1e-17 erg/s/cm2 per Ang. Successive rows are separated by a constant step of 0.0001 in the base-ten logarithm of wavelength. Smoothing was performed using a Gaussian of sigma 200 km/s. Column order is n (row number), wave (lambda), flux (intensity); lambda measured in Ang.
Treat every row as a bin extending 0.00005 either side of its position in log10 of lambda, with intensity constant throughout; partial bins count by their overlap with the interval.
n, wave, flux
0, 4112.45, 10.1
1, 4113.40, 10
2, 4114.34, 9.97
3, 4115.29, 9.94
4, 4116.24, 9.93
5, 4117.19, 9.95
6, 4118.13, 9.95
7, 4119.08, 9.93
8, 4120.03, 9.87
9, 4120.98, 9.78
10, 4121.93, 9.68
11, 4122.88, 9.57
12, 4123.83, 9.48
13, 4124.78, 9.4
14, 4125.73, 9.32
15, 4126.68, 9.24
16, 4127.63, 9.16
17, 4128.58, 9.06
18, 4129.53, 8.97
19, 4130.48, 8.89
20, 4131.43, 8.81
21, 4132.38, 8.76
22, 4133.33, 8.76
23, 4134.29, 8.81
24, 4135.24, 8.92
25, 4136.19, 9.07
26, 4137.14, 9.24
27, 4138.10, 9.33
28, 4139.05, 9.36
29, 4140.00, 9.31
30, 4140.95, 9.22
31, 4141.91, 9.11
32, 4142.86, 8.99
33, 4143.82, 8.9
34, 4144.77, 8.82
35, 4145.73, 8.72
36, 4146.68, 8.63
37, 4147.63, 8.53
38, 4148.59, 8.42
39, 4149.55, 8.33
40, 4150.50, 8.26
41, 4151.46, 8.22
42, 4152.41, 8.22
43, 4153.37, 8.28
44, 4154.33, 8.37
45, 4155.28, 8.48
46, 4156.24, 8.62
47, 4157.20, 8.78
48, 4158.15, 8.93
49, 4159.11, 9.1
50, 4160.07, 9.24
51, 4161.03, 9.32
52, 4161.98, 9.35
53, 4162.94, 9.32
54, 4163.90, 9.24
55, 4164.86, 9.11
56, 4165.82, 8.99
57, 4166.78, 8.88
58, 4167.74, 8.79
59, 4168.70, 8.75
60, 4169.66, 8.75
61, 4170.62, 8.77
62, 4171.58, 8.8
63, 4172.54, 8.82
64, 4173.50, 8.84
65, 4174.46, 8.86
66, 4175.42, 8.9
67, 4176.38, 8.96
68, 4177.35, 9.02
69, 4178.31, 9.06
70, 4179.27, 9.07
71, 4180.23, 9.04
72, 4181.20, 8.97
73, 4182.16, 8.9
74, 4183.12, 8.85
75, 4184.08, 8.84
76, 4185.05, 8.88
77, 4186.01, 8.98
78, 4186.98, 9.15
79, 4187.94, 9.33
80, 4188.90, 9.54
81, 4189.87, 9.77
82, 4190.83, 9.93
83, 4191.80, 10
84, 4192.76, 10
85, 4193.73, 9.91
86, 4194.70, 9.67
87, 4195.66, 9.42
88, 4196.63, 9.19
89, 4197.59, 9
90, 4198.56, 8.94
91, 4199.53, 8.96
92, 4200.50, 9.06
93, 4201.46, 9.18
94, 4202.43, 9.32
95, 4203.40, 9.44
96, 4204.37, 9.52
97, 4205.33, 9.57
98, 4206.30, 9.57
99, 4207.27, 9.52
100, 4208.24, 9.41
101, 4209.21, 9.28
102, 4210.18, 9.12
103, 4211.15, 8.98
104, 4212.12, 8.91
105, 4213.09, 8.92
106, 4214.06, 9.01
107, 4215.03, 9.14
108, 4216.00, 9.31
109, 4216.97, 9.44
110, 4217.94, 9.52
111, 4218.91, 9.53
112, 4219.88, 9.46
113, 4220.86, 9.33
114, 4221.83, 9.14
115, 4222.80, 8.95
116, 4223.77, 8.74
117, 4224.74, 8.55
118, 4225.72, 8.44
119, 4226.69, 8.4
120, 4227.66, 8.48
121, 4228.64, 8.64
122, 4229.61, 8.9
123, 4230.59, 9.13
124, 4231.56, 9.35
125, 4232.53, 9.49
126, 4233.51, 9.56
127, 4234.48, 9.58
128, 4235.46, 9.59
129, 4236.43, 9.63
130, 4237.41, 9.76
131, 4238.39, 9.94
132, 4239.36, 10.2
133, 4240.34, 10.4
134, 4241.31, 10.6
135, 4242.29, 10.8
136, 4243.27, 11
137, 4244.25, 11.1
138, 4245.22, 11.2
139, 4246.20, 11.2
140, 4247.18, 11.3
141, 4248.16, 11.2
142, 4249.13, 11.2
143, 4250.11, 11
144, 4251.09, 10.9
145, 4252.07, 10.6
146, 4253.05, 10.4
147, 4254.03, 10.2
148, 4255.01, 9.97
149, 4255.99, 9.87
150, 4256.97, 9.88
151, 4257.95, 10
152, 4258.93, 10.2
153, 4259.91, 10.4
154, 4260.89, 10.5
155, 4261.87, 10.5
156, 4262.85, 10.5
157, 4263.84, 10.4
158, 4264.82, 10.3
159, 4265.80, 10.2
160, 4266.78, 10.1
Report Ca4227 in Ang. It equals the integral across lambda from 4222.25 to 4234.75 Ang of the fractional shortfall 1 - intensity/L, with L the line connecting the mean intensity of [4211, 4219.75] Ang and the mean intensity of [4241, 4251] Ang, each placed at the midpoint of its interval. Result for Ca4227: 1.4 Ang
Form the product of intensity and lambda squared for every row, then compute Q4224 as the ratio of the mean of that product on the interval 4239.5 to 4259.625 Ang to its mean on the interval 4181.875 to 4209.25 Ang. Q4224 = 1.2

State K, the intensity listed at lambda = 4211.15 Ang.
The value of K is 8.98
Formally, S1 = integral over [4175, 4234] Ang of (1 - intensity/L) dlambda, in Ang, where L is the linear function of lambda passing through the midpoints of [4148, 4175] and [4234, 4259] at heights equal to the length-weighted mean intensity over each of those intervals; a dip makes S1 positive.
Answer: 2.59 Ang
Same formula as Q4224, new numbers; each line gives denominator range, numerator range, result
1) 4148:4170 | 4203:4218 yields 1.09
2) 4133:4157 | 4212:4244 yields 1.12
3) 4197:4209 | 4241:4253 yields 1.21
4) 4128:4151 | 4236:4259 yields 1.25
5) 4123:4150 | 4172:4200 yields 1.05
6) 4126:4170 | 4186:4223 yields 1.08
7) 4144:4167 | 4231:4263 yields 1.24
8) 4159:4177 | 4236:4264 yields 1.22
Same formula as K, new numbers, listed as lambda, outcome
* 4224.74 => 8.55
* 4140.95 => 9.22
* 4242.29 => 10.8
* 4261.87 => 10.5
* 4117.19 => 9.95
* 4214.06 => 9.01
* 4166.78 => 8.88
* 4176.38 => 8.96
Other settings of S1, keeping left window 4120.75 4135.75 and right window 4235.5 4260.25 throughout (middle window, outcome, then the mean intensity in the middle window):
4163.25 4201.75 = 2.5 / 9.13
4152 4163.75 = 0.8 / 8.85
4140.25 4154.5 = 1.1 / 8.61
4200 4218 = 1.4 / 9.27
